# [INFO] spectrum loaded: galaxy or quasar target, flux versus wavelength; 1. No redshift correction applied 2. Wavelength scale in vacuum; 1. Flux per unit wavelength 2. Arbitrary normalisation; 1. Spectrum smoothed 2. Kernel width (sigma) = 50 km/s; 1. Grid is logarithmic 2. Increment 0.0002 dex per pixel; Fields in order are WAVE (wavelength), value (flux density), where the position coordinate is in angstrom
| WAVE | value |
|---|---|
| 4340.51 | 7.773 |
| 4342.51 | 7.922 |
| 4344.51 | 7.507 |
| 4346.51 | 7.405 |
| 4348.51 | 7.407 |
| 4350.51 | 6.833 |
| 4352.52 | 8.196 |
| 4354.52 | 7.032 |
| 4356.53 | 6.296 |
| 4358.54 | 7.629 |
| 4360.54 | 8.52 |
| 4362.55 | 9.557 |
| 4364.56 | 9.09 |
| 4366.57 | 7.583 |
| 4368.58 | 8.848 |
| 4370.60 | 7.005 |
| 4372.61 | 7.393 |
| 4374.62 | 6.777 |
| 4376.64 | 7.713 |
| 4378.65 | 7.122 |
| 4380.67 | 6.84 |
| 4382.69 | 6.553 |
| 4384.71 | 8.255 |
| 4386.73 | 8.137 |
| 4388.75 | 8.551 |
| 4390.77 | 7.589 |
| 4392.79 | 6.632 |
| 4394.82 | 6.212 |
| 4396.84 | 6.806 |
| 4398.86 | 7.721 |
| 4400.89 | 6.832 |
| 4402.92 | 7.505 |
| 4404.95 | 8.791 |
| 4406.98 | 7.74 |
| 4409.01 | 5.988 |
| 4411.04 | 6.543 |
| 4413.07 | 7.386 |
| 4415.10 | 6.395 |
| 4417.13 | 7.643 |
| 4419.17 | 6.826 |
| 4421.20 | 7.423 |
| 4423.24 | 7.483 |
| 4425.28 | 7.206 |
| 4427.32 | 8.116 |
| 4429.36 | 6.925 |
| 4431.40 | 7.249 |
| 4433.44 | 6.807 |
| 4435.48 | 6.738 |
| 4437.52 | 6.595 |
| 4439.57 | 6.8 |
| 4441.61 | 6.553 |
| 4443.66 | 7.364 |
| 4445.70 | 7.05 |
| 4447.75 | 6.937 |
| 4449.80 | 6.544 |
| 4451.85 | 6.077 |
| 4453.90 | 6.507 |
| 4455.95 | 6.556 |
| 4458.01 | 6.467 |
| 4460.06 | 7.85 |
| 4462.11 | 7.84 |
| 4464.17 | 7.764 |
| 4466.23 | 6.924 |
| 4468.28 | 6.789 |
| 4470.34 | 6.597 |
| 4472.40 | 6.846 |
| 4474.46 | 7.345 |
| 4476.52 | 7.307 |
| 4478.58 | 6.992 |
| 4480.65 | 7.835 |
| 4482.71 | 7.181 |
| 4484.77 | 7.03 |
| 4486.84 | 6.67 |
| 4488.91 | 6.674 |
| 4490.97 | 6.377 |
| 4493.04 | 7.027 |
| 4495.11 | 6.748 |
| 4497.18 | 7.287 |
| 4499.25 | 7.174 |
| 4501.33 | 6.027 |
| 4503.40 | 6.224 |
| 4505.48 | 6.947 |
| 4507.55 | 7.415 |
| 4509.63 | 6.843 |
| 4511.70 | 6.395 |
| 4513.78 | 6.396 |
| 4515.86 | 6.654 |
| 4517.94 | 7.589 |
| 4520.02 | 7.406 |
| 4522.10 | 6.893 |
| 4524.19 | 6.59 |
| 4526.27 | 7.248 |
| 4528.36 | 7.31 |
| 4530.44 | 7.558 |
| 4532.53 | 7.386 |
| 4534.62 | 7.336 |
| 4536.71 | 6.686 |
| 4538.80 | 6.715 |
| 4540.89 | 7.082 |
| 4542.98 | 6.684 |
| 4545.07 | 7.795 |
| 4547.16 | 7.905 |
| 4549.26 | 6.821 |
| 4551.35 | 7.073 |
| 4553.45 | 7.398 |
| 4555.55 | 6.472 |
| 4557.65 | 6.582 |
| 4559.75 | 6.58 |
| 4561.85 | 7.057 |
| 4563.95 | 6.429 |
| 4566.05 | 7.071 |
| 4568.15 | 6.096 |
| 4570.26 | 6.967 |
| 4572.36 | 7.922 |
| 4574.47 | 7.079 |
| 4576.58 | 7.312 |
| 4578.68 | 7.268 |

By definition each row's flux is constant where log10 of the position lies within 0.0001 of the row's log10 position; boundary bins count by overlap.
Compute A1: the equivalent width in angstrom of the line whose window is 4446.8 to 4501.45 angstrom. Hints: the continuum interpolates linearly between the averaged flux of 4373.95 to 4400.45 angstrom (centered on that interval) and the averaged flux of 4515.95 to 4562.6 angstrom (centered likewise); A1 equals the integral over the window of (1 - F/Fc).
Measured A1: 1.7 angstrom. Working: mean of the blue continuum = 7.3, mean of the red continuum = 7.09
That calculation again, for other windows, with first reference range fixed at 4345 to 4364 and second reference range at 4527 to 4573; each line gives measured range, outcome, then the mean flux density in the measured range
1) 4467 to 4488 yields 0.6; 7.06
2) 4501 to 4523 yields 1.0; 6.83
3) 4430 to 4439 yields 0.7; 6.85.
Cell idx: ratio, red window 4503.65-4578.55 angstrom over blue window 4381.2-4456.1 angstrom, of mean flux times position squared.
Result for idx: 1.04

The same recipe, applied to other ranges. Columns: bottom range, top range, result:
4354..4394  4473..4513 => 0.95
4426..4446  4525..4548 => 1.08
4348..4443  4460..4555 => 1.01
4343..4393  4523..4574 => 1.00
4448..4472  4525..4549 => 1.08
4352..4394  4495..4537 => 0.97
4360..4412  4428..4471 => 0.94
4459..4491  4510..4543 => 1.00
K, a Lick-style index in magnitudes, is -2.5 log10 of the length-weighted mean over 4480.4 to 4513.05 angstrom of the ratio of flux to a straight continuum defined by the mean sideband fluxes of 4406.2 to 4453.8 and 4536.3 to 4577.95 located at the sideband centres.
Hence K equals 0.022 mag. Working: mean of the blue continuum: 6.96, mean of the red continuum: 6.99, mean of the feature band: 6.84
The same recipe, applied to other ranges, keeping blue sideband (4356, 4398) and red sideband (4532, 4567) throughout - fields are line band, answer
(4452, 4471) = 0.05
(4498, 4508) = 0.07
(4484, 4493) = 0.08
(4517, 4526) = 0.00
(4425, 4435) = 0.03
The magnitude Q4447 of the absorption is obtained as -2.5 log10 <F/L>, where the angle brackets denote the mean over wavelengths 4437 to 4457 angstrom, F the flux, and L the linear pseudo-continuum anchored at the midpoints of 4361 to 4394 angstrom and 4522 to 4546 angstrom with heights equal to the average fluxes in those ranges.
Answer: 0.12 mag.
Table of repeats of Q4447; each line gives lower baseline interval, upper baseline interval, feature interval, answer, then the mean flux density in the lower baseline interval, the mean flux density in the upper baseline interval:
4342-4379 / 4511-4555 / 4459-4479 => 0.01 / 7.68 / 7.09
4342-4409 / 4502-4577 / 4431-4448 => 0.07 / 7.55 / 6.99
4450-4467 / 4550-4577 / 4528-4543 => -0.03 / 6.98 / 6.92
